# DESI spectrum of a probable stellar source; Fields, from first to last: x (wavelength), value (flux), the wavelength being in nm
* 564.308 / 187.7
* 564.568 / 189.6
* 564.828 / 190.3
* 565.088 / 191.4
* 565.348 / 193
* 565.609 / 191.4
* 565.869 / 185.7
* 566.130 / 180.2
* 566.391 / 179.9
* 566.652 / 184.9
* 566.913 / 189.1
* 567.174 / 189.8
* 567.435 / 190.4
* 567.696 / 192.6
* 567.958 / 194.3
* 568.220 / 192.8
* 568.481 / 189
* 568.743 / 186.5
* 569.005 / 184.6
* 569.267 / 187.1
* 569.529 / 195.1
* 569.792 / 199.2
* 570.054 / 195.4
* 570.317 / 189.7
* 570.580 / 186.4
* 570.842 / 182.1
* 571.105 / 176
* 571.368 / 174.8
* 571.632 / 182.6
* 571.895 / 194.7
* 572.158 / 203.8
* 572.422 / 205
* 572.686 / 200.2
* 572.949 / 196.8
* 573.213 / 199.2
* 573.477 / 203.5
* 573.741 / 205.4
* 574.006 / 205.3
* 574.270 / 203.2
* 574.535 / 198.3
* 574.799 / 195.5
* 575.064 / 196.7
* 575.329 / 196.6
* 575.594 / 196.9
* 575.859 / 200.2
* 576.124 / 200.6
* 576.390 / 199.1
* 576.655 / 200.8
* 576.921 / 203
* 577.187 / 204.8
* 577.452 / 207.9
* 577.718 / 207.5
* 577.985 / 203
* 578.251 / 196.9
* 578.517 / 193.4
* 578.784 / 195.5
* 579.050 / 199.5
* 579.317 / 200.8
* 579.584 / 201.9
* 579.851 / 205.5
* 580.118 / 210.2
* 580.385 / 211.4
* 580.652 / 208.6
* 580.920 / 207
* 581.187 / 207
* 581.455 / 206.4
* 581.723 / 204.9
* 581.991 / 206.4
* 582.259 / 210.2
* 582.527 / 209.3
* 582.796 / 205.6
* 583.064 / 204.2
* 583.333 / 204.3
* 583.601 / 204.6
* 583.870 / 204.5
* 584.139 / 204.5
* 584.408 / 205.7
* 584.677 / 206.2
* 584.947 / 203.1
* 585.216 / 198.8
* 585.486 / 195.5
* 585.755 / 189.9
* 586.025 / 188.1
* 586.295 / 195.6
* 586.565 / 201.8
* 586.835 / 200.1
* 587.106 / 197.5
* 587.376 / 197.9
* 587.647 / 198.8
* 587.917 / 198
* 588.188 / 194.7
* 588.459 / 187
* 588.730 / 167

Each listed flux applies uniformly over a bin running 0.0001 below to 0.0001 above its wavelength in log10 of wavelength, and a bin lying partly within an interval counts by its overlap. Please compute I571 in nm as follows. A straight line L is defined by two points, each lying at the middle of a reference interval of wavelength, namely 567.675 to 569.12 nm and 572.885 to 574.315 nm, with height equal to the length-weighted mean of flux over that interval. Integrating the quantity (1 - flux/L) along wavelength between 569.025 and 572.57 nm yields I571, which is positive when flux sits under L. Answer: 0.10 nm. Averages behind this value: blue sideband 190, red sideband 202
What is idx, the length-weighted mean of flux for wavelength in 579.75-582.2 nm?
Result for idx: 208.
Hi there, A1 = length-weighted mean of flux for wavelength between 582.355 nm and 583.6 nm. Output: 206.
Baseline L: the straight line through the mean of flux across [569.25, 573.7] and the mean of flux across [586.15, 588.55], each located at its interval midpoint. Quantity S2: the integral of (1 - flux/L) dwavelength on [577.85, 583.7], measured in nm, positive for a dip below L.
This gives -0.27 nm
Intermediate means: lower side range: 193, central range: 204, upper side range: 197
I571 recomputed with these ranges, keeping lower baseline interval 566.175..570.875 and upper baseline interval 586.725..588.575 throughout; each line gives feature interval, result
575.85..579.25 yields -0.147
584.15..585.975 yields -0.040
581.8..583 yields -0.081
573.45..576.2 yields -0.121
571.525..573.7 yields -0.089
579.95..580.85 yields -0.074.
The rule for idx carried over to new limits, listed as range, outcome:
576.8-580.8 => 203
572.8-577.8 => 201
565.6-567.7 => 187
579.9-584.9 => 207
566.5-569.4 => 189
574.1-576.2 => 199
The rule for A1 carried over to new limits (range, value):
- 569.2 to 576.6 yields 195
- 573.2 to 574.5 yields 203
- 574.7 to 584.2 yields 203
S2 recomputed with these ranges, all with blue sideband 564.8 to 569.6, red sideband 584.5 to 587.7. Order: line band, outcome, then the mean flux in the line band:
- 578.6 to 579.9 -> -0.04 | 200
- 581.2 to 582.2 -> -0.05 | 206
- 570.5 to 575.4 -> -0.09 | 195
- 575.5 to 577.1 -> -0.06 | 200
